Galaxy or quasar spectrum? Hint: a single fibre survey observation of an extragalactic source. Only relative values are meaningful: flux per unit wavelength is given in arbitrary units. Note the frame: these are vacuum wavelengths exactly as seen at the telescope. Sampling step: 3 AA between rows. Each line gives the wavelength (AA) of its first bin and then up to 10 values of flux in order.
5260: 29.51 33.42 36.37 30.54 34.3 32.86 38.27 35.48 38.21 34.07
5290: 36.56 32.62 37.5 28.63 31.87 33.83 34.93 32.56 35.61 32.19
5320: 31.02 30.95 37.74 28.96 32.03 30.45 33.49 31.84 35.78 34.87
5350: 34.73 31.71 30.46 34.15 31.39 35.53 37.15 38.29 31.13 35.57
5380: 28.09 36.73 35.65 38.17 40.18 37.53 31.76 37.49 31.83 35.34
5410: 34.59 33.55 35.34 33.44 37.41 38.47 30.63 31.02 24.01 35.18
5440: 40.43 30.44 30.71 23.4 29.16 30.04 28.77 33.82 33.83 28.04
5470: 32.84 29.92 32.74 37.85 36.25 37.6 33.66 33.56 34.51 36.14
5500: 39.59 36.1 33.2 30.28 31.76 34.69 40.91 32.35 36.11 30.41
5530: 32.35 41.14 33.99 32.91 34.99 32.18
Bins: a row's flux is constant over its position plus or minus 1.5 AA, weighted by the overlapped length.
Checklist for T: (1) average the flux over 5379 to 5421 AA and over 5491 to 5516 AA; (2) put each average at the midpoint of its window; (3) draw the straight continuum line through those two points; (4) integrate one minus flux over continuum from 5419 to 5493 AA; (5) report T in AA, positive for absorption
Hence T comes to 4.75 AA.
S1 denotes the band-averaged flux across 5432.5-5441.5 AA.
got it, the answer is 33.2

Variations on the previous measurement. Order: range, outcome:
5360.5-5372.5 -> 35.6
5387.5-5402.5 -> 37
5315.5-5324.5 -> 31.4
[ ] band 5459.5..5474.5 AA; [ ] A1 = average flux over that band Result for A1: 31.7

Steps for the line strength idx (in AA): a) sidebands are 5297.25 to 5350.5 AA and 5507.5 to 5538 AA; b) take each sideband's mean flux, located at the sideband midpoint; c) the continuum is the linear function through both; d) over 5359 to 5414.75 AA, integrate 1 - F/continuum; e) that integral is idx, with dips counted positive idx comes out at -2.8 AA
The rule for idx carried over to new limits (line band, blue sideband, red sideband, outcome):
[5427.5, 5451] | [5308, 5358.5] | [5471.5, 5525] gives 2.4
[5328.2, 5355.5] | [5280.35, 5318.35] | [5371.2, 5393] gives 1.6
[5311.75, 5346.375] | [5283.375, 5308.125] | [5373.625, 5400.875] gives 1.7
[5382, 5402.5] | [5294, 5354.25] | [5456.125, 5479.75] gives -2.7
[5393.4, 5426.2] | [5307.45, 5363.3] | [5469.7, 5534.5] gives -1.4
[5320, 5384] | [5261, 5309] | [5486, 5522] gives 2.1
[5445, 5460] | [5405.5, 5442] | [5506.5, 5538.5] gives 2.5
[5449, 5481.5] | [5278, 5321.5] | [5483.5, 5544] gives 3.0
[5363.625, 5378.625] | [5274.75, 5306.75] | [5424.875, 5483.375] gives -1.0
